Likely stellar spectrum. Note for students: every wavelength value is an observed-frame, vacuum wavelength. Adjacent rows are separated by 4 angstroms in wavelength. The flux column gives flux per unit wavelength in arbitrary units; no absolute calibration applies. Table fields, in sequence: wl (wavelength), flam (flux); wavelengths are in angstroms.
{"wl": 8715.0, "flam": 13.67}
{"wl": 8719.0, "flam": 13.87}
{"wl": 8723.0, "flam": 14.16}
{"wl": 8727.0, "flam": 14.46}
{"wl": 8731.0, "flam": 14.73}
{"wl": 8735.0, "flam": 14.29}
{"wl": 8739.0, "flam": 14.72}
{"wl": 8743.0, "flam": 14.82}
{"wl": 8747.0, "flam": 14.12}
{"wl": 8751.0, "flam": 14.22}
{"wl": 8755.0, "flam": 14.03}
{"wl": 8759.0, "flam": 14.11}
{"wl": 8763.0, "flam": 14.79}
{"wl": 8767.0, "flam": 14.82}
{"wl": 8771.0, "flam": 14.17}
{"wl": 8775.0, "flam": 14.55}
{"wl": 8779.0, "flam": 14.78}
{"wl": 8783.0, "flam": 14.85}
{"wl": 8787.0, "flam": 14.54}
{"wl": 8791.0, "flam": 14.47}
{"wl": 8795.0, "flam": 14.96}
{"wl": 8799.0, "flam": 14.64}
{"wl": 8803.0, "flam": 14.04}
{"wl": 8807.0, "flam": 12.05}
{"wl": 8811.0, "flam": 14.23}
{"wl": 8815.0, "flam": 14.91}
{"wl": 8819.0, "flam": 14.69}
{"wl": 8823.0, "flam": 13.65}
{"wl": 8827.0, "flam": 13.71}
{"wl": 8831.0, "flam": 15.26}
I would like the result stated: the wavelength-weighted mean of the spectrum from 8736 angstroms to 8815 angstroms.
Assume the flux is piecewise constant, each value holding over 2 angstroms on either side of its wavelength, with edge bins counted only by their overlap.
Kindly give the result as 14.4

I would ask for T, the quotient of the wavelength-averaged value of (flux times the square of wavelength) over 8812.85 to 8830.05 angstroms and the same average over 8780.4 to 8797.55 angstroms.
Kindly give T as 0.98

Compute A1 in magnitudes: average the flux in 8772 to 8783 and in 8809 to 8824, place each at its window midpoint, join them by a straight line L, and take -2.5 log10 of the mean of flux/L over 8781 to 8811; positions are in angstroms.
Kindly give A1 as 0.02 mag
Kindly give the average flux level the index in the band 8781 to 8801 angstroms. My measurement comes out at 14.7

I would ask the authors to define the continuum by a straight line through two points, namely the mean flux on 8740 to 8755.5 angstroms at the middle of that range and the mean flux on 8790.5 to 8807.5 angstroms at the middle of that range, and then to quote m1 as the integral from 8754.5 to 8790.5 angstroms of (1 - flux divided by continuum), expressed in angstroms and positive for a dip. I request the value -0.7 angstroms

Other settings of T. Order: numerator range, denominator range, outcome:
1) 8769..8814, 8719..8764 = 1.01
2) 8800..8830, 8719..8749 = 0.99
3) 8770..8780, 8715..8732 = 1.03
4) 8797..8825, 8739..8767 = 0.99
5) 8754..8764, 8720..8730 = 1.01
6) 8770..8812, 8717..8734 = 1.01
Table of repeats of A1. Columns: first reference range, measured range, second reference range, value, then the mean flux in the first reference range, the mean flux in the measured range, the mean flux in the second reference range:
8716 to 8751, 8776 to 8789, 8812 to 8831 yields -0.03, 14.4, 14.7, 14.3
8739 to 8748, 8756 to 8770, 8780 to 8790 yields 0.01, 14.6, 14.5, 14.7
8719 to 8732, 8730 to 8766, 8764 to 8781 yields 0.00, 14.3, 14.4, 14.6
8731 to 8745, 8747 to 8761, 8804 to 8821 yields 0.03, 14.6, 14.1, 14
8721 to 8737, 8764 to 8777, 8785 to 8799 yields 0.00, 14.4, 14.5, 14.7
